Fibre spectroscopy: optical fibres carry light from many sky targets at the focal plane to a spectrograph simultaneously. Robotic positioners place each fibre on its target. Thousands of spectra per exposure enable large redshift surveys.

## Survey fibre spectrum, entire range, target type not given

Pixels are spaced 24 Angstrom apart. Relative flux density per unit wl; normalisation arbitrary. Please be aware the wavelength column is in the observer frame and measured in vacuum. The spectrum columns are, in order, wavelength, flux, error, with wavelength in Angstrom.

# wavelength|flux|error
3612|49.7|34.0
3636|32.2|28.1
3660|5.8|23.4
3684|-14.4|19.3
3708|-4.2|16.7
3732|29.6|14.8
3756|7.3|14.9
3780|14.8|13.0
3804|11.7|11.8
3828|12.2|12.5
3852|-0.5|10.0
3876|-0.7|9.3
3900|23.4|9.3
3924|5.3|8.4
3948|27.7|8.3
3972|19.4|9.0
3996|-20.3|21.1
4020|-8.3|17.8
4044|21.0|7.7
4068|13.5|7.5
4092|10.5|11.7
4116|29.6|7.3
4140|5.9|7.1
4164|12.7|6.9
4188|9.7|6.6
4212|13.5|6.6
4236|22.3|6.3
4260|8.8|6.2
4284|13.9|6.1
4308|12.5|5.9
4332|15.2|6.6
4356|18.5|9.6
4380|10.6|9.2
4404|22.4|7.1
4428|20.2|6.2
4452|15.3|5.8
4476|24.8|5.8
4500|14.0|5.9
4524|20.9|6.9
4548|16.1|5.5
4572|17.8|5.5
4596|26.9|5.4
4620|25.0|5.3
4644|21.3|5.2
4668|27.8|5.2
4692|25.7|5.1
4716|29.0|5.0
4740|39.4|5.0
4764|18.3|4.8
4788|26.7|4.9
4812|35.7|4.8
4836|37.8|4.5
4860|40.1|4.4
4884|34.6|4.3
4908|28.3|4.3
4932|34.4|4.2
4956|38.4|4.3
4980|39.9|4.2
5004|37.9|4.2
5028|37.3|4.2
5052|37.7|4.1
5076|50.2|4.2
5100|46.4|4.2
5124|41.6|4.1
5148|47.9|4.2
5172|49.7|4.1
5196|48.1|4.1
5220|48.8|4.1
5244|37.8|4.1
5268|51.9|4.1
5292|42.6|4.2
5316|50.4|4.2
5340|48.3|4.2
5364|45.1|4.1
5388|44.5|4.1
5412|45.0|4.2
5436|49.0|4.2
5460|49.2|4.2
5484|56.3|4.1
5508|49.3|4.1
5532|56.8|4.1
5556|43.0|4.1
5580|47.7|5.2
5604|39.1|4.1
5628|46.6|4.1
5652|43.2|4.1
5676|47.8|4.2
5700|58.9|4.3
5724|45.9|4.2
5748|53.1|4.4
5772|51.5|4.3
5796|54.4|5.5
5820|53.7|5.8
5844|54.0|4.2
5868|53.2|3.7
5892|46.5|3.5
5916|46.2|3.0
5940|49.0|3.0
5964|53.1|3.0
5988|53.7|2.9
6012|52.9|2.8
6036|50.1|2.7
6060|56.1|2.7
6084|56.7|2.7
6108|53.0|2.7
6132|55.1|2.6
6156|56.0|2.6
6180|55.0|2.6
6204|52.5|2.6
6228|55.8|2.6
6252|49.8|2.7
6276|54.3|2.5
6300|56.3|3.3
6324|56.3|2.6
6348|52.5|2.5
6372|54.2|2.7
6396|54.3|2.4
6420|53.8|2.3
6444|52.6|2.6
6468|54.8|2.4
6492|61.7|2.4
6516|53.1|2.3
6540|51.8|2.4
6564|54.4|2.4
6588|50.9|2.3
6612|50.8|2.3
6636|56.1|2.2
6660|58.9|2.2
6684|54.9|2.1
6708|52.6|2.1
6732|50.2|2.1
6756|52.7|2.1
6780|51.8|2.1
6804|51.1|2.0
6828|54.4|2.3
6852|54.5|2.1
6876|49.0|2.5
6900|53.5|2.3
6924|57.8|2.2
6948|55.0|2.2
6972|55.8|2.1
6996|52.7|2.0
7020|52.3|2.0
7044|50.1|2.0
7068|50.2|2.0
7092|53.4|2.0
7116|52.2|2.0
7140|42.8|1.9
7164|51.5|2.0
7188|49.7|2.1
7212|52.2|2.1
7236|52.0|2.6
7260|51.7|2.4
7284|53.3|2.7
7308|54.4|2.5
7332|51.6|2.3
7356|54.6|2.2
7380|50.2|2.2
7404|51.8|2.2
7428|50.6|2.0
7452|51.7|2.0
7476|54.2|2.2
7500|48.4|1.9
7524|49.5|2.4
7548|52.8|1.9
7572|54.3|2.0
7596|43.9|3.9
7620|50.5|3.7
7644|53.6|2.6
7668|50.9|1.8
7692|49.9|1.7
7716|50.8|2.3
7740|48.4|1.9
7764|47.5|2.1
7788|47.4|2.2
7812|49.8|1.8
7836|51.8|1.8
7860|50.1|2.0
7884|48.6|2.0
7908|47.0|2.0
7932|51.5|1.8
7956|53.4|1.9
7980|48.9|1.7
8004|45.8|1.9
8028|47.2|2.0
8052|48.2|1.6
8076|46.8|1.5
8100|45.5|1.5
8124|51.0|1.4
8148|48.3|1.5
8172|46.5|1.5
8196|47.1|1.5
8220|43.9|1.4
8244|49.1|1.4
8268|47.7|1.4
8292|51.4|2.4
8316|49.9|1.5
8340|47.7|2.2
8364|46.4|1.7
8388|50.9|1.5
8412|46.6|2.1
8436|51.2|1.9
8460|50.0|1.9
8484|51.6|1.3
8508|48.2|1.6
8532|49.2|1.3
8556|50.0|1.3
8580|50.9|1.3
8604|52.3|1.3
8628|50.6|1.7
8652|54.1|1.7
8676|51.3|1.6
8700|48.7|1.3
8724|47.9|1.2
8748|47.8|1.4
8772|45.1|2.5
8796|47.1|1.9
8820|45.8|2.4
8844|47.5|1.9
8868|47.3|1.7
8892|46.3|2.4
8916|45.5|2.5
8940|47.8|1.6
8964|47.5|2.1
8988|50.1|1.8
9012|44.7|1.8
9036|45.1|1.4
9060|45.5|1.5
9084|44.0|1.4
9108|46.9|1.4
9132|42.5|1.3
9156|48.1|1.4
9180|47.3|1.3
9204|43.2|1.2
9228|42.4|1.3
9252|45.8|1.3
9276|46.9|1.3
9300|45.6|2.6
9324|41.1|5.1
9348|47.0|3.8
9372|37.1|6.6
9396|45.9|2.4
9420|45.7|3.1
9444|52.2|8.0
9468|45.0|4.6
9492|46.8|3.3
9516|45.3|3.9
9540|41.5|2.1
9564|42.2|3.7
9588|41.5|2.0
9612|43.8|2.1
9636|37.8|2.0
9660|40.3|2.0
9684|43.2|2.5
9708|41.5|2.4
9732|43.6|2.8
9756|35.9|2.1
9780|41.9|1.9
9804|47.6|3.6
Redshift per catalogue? 0.142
